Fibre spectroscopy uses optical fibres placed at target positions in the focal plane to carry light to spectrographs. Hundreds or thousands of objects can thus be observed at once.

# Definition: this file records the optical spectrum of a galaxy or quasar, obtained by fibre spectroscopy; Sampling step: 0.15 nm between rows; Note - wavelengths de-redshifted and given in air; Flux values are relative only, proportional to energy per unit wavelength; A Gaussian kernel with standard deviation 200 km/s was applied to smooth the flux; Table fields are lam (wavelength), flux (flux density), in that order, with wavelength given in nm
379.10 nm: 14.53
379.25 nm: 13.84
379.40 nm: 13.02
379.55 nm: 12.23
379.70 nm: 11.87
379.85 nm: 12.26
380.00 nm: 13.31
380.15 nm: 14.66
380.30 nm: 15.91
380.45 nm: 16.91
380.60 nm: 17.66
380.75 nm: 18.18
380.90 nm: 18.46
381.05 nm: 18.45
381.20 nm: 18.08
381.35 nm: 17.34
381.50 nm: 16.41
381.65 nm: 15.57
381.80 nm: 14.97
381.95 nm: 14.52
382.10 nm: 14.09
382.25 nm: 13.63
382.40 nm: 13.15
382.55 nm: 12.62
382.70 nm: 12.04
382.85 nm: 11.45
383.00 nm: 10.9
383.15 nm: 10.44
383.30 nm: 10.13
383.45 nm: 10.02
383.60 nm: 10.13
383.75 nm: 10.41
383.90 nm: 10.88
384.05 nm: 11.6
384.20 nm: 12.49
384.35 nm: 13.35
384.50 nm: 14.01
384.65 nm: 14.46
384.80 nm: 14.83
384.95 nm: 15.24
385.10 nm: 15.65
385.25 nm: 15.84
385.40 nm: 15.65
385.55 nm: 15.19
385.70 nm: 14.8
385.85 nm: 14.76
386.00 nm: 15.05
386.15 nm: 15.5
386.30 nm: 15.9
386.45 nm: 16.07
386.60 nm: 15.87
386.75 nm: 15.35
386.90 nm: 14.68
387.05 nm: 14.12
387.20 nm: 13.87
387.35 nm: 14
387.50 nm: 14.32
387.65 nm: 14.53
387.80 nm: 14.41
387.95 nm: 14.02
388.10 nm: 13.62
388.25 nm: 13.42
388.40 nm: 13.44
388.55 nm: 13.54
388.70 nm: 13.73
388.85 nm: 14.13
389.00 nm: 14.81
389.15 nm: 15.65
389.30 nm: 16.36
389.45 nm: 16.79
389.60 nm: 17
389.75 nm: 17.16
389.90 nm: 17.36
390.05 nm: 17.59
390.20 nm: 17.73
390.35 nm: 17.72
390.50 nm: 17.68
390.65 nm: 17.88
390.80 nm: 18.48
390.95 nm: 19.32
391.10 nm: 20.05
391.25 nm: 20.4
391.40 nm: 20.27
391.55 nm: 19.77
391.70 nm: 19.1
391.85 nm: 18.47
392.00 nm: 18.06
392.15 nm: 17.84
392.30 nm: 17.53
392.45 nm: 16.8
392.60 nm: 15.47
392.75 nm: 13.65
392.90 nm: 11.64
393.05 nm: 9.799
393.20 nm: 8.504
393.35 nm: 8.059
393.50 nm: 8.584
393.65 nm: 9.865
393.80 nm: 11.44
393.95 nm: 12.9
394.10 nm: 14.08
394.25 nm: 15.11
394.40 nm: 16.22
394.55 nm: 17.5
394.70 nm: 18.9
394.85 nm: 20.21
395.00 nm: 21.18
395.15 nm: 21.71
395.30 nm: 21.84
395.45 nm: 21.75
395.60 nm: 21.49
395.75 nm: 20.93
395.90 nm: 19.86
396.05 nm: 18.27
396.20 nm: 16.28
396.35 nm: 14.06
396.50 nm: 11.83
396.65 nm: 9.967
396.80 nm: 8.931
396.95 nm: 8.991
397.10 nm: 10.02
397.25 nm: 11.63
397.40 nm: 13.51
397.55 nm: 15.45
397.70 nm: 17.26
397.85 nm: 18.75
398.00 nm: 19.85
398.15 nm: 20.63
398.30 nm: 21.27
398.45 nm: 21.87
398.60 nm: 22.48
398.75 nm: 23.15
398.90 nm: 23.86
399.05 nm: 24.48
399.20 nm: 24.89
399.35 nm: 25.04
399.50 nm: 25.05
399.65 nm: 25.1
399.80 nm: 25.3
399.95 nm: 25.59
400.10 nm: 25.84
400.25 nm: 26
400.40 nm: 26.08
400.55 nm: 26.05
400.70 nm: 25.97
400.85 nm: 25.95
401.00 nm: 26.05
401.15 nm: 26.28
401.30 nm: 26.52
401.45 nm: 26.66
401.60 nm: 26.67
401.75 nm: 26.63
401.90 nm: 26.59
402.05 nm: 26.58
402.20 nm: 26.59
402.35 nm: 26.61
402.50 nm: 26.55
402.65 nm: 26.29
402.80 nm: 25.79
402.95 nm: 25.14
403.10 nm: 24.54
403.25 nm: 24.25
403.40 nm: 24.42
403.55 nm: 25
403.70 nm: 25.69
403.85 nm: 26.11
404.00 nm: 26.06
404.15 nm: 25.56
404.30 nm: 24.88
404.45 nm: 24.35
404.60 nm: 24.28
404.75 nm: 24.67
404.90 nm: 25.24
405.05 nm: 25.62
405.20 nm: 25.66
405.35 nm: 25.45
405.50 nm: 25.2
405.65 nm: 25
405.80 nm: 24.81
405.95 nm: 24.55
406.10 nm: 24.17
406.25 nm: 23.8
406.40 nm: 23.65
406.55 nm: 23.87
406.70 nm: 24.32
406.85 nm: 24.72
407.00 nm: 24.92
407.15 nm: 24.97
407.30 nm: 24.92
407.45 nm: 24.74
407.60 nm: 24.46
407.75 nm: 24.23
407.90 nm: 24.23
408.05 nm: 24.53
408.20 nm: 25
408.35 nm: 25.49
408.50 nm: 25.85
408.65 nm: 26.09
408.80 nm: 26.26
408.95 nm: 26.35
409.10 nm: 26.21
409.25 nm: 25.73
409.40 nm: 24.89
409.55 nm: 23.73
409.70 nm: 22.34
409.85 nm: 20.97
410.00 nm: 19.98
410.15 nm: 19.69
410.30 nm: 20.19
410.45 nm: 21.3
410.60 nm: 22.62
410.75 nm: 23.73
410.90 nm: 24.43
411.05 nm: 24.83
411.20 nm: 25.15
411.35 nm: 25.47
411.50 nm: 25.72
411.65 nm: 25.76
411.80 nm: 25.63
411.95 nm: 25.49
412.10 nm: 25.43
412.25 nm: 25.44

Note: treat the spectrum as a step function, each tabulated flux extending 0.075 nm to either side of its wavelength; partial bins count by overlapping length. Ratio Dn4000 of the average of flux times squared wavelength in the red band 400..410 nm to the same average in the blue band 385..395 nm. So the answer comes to 1.7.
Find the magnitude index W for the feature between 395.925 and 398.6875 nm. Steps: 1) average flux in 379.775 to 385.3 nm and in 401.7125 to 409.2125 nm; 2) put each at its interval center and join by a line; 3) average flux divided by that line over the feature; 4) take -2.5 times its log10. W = 0.33 mag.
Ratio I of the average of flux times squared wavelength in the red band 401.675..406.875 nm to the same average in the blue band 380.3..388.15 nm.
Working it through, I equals 1.9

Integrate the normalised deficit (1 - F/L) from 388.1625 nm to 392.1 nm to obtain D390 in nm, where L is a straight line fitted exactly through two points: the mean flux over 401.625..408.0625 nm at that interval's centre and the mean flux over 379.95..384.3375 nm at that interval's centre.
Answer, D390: 0.171 nm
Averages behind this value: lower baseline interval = 13.9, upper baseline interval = 25.1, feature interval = 17.1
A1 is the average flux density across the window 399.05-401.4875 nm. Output 25.7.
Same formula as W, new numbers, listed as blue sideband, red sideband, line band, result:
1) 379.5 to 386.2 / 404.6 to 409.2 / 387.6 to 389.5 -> 0.156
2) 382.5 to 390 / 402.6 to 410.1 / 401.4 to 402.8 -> -0.179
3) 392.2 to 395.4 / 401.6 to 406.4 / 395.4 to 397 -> 0.100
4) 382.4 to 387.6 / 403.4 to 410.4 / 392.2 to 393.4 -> 0.328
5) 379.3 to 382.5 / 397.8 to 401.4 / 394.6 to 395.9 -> 0.067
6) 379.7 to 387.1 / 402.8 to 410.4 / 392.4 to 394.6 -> 0.439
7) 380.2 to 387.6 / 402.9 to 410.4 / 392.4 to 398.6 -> 0.249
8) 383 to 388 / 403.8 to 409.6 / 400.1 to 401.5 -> -0.193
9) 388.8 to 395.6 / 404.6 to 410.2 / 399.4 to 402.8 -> -0.226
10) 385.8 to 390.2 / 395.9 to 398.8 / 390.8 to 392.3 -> -0.231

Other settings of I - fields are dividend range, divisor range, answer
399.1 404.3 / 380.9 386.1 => 2.04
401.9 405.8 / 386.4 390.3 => 1.81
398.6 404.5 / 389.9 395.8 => 1.59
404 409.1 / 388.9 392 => 1.51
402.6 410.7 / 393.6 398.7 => 1.54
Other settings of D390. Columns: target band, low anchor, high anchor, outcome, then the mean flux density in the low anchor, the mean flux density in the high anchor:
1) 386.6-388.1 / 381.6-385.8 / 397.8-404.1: 0.118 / 13.1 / 25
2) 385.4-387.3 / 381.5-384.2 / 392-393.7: -0.403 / 12.3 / 12.8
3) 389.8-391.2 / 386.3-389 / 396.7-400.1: -0.215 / 14.4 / 19.8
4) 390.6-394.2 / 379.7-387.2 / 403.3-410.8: 0.544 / 14.3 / 24.4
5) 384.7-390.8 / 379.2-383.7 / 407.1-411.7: 0.344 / 14.1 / 24.2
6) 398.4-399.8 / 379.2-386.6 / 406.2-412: -0.252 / 14.2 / 24.3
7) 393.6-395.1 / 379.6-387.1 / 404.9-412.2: 0.225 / 14.3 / 24.4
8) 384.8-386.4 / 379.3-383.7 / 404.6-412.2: 0.030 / 14.1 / 24.4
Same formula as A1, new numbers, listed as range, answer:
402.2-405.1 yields 25.3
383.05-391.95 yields 15.2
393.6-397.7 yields 15.8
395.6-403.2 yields 21.9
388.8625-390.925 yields 17.1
